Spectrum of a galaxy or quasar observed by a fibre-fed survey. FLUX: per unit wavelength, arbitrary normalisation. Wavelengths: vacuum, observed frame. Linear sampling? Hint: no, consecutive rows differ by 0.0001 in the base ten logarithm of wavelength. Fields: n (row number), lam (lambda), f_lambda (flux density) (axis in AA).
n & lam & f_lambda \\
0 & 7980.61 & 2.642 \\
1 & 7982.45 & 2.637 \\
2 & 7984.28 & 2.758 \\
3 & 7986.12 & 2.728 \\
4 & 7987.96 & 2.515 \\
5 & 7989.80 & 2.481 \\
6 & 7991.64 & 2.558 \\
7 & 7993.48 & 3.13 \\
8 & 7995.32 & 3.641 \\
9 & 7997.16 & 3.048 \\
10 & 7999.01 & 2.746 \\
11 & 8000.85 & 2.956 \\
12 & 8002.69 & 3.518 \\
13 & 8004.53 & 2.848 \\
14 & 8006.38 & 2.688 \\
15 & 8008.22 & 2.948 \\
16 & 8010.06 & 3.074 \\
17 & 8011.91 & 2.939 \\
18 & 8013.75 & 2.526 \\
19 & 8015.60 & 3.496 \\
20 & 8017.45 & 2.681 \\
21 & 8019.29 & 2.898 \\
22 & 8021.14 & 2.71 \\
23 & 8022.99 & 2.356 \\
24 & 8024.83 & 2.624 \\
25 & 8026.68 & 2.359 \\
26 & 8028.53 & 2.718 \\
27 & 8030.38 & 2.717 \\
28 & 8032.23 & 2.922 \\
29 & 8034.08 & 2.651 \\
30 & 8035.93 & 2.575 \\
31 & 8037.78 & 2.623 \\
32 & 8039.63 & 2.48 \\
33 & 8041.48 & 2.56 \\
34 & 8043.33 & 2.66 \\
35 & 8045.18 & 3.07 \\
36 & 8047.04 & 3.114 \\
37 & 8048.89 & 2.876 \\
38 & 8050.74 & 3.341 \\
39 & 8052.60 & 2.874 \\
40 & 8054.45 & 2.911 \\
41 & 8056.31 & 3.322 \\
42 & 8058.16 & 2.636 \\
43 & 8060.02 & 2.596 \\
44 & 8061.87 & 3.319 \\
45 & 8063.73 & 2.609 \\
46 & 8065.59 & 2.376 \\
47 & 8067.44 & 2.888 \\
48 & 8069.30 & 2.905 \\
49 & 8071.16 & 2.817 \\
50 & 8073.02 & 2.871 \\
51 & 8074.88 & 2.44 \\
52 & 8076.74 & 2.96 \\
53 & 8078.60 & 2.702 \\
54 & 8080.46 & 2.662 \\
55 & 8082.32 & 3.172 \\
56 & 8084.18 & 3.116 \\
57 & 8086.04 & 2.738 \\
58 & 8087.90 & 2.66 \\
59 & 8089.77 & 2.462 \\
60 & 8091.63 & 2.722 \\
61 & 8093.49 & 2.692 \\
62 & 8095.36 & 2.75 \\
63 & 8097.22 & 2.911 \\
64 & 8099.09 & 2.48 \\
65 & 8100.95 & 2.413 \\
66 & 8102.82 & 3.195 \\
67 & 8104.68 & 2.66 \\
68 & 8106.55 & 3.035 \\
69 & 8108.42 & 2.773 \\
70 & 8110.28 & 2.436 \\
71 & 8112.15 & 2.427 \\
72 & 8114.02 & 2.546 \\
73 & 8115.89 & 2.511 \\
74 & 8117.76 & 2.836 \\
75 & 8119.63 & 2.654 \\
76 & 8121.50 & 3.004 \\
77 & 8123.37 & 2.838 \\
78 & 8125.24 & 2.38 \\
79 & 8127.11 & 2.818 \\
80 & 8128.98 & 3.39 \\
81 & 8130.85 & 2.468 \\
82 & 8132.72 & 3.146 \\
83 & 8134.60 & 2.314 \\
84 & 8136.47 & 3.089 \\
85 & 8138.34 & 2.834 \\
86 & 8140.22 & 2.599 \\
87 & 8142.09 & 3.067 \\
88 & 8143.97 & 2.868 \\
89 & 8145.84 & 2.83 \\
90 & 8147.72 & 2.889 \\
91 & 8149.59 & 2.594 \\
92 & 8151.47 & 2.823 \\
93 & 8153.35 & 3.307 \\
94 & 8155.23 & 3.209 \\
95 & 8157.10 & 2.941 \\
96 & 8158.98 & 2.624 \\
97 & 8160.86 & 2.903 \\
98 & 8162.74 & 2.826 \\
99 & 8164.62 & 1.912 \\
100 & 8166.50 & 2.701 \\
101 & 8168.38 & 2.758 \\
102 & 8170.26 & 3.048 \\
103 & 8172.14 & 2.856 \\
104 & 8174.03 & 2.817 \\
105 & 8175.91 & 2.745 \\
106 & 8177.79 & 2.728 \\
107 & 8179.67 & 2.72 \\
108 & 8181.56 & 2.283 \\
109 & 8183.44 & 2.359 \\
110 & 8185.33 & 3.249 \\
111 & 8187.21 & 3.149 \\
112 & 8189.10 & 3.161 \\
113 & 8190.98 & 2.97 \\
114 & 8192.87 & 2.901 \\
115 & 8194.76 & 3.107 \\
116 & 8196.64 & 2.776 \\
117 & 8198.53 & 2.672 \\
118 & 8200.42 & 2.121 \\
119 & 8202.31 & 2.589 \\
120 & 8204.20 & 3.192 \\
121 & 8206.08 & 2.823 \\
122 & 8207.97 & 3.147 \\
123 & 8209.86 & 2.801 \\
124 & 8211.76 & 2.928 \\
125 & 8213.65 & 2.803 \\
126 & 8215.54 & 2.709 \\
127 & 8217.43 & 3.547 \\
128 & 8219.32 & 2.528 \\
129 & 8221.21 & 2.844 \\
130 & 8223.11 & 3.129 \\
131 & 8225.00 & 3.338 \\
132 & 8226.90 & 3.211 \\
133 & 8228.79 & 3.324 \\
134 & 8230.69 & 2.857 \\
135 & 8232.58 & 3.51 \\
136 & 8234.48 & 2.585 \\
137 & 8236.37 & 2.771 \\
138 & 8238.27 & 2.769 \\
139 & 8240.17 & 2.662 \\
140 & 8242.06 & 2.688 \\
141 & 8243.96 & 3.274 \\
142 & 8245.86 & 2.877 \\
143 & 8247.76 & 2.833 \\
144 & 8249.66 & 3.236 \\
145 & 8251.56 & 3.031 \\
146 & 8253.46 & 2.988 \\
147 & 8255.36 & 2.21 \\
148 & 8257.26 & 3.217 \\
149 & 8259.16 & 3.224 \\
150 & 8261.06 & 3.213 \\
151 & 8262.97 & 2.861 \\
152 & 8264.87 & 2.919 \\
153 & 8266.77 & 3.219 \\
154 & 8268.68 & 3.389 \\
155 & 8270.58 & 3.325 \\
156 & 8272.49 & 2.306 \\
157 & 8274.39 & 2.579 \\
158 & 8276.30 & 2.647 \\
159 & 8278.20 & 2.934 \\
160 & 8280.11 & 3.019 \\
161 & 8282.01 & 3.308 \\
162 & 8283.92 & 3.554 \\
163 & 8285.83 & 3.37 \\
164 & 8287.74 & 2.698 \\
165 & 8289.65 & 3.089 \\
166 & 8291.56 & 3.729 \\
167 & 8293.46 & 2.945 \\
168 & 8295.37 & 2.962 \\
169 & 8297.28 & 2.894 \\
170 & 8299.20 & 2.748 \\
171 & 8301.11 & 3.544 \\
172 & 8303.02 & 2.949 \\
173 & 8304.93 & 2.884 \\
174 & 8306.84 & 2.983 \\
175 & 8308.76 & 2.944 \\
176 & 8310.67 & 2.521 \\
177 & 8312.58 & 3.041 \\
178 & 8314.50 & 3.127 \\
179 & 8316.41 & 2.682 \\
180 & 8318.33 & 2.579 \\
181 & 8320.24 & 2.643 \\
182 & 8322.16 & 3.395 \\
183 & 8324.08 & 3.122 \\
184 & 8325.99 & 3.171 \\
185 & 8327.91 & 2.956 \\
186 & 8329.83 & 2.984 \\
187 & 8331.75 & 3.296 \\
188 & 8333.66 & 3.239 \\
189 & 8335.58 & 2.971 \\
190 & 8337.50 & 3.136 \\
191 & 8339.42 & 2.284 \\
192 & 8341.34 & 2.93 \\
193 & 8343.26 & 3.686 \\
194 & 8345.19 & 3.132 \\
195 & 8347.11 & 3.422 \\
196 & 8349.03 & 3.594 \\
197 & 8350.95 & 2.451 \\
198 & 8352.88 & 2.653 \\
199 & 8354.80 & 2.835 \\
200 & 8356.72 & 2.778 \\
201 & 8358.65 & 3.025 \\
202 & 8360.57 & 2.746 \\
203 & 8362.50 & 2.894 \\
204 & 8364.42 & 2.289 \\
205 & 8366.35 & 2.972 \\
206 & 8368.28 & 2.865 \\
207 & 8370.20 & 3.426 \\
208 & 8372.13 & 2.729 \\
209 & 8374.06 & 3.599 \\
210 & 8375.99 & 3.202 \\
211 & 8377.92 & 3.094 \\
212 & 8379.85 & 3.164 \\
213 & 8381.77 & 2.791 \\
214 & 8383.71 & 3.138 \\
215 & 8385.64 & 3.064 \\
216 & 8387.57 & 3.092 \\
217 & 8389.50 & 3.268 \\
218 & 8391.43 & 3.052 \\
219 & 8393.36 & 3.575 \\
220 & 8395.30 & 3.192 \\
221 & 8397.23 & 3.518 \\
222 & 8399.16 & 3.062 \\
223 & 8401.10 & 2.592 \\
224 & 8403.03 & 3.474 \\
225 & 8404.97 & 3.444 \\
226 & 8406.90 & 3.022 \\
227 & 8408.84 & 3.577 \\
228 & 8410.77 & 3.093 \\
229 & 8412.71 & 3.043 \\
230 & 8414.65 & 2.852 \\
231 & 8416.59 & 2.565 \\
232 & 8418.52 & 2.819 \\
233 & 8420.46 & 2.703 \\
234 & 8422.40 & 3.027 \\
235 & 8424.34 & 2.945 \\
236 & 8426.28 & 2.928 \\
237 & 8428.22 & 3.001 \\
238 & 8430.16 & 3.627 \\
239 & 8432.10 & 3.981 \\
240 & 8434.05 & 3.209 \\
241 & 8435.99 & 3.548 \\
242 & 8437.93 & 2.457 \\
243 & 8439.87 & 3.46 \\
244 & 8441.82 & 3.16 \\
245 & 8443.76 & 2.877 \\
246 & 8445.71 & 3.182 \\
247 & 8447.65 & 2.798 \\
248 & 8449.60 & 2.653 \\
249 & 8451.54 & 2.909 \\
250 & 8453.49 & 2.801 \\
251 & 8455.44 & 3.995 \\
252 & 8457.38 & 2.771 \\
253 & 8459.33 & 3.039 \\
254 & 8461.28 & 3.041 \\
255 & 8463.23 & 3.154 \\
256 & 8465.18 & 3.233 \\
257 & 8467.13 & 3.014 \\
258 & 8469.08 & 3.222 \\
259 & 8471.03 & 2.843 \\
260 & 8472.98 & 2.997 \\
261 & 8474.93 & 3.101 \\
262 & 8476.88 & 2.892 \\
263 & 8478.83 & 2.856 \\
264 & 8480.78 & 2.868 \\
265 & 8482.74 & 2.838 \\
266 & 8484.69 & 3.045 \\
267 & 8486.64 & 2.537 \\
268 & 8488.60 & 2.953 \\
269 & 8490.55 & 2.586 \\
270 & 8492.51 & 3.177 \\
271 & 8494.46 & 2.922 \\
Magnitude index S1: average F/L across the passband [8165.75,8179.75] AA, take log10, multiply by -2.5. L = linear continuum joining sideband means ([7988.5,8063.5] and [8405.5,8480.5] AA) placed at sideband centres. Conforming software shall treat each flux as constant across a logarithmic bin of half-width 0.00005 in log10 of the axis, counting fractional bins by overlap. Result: 0.05 mag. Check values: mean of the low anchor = 2.85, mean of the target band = 2.8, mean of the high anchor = 3.06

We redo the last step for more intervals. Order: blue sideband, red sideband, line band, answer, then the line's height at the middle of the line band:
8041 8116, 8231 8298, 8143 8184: 0.05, 2.88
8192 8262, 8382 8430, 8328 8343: 0.01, 3.03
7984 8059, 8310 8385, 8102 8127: 0.06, 2.88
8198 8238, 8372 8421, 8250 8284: 0.00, 2.98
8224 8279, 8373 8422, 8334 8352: 0.00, 3.06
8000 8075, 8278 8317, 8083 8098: 0.04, 2.87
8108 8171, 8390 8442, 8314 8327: 0.02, 3.02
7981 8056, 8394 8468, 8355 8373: 0.07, 3.06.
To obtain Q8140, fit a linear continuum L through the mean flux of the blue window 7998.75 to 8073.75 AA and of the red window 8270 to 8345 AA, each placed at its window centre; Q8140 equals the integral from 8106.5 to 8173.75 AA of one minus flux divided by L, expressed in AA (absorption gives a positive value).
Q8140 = 2.6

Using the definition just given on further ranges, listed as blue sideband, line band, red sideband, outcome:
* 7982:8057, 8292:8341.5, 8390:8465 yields 1.1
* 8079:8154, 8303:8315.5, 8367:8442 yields 0.4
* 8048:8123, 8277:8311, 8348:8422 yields -1.3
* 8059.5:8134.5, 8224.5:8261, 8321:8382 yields -0.9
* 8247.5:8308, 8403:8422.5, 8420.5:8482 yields 0.2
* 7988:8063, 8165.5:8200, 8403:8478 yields 1.4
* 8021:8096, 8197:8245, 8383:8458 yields 0.2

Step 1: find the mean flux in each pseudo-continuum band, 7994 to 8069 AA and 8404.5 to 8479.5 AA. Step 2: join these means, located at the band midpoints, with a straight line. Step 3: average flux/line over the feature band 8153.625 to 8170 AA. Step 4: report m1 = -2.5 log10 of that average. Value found 0.06 mag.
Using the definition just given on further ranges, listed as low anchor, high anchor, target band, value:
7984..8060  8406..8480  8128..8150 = 0.02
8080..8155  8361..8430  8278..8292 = -0.09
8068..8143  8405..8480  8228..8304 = -0.04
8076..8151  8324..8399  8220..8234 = -0.09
